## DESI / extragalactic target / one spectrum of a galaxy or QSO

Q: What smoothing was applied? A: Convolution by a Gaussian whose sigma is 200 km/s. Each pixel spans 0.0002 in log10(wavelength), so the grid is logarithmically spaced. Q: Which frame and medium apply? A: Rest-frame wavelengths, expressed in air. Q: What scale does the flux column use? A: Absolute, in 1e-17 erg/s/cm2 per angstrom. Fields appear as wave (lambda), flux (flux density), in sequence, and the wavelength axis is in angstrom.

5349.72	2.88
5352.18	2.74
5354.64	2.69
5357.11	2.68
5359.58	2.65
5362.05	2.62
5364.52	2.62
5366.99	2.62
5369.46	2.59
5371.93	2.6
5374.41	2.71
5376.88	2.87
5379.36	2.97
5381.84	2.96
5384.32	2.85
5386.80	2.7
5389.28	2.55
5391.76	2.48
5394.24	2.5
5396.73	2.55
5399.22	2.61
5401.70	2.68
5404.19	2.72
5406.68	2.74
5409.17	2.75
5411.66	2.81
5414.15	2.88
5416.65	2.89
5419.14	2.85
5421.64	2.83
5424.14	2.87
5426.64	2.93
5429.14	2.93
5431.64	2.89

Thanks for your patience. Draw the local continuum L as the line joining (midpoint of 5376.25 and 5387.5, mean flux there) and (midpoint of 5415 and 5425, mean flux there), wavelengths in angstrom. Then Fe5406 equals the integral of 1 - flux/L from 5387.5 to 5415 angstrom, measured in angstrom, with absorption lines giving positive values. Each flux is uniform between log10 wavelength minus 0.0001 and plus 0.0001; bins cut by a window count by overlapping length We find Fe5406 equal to 2.00 angstrom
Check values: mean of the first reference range 2.88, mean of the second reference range 2.86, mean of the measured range 2.66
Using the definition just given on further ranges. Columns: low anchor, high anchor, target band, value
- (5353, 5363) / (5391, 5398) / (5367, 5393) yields -1.53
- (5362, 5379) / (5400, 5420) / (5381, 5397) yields 0.44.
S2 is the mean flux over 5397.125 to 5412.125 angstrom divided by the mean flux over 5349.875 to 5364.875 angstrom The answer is 1.0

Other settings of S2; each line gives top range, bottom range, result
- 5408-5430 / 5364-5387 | 1.04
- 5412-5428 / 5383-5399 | 1.10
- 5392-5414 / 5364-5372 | 1.02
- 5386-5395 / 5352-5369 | 0.96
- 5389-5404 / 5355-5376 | 0.97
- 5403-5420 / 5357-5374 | 1.07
